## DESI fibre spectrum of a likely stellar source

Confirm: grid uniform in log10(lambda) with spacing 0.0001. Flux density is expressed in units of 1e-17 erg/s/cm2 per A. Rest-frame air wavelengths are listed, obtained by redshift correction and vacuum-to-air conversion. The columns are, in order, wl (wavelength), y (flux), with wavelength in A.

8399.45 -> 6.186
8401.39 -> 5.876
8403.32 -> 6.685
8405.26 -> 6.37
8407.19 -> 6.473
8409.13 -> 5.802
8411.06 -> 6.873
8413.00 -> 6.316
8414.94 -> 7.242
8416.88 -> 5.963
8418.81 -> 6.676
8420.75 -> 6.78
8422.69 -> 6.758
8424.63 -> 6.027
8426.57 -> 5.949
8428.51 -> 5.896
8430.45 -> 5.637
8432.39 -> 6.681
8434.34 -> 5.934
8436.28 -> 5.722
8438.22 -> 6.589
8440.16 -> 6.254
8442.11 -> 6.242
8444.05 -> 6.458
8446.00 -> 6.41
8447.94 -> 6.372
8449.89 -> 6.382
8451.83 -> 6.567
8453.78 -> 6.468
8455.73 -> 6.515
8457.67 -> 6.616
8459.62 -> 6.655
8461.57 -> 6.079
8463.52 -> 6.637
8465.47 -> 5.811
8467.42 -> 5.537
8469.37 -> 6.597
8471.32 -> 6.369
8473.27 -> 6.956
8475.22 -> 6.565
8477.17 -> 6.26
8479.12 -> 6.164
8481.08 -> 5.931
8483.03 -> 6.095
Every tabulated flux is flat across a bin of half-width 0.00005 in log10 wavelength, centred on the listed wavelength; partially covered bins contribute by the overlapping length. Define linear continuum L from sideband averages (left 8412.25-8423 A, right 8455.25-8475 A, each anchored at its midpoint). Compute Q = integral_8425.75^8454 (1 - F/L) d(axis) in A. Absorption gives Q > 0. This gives 1.2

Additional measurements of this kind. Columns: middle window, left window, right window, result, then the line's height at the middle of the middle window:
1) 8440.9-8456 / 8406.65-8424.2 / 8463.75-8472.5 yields -0.3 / 6.29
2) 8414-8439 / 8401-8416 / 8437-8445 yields 0.5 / 6.42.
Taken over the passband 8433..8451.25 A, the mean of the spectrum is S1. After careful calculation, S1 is 6.28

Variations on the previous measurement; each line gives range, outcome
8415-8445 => 6.27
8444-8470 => 6.36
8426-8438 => 6.01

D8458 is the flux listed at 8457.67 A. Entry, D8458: 6.616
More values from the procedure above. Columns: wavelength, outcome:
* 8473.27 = 6.956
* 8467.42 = 5.537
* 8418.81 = 6.676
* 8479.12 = 6.164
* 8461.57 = 6.079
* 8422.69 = 6.758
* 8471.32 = 6.369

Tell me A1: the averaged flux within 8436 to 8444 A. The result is 6.28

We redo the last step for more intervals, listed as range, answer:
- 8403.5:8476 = 6.36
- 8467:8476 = 6.46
